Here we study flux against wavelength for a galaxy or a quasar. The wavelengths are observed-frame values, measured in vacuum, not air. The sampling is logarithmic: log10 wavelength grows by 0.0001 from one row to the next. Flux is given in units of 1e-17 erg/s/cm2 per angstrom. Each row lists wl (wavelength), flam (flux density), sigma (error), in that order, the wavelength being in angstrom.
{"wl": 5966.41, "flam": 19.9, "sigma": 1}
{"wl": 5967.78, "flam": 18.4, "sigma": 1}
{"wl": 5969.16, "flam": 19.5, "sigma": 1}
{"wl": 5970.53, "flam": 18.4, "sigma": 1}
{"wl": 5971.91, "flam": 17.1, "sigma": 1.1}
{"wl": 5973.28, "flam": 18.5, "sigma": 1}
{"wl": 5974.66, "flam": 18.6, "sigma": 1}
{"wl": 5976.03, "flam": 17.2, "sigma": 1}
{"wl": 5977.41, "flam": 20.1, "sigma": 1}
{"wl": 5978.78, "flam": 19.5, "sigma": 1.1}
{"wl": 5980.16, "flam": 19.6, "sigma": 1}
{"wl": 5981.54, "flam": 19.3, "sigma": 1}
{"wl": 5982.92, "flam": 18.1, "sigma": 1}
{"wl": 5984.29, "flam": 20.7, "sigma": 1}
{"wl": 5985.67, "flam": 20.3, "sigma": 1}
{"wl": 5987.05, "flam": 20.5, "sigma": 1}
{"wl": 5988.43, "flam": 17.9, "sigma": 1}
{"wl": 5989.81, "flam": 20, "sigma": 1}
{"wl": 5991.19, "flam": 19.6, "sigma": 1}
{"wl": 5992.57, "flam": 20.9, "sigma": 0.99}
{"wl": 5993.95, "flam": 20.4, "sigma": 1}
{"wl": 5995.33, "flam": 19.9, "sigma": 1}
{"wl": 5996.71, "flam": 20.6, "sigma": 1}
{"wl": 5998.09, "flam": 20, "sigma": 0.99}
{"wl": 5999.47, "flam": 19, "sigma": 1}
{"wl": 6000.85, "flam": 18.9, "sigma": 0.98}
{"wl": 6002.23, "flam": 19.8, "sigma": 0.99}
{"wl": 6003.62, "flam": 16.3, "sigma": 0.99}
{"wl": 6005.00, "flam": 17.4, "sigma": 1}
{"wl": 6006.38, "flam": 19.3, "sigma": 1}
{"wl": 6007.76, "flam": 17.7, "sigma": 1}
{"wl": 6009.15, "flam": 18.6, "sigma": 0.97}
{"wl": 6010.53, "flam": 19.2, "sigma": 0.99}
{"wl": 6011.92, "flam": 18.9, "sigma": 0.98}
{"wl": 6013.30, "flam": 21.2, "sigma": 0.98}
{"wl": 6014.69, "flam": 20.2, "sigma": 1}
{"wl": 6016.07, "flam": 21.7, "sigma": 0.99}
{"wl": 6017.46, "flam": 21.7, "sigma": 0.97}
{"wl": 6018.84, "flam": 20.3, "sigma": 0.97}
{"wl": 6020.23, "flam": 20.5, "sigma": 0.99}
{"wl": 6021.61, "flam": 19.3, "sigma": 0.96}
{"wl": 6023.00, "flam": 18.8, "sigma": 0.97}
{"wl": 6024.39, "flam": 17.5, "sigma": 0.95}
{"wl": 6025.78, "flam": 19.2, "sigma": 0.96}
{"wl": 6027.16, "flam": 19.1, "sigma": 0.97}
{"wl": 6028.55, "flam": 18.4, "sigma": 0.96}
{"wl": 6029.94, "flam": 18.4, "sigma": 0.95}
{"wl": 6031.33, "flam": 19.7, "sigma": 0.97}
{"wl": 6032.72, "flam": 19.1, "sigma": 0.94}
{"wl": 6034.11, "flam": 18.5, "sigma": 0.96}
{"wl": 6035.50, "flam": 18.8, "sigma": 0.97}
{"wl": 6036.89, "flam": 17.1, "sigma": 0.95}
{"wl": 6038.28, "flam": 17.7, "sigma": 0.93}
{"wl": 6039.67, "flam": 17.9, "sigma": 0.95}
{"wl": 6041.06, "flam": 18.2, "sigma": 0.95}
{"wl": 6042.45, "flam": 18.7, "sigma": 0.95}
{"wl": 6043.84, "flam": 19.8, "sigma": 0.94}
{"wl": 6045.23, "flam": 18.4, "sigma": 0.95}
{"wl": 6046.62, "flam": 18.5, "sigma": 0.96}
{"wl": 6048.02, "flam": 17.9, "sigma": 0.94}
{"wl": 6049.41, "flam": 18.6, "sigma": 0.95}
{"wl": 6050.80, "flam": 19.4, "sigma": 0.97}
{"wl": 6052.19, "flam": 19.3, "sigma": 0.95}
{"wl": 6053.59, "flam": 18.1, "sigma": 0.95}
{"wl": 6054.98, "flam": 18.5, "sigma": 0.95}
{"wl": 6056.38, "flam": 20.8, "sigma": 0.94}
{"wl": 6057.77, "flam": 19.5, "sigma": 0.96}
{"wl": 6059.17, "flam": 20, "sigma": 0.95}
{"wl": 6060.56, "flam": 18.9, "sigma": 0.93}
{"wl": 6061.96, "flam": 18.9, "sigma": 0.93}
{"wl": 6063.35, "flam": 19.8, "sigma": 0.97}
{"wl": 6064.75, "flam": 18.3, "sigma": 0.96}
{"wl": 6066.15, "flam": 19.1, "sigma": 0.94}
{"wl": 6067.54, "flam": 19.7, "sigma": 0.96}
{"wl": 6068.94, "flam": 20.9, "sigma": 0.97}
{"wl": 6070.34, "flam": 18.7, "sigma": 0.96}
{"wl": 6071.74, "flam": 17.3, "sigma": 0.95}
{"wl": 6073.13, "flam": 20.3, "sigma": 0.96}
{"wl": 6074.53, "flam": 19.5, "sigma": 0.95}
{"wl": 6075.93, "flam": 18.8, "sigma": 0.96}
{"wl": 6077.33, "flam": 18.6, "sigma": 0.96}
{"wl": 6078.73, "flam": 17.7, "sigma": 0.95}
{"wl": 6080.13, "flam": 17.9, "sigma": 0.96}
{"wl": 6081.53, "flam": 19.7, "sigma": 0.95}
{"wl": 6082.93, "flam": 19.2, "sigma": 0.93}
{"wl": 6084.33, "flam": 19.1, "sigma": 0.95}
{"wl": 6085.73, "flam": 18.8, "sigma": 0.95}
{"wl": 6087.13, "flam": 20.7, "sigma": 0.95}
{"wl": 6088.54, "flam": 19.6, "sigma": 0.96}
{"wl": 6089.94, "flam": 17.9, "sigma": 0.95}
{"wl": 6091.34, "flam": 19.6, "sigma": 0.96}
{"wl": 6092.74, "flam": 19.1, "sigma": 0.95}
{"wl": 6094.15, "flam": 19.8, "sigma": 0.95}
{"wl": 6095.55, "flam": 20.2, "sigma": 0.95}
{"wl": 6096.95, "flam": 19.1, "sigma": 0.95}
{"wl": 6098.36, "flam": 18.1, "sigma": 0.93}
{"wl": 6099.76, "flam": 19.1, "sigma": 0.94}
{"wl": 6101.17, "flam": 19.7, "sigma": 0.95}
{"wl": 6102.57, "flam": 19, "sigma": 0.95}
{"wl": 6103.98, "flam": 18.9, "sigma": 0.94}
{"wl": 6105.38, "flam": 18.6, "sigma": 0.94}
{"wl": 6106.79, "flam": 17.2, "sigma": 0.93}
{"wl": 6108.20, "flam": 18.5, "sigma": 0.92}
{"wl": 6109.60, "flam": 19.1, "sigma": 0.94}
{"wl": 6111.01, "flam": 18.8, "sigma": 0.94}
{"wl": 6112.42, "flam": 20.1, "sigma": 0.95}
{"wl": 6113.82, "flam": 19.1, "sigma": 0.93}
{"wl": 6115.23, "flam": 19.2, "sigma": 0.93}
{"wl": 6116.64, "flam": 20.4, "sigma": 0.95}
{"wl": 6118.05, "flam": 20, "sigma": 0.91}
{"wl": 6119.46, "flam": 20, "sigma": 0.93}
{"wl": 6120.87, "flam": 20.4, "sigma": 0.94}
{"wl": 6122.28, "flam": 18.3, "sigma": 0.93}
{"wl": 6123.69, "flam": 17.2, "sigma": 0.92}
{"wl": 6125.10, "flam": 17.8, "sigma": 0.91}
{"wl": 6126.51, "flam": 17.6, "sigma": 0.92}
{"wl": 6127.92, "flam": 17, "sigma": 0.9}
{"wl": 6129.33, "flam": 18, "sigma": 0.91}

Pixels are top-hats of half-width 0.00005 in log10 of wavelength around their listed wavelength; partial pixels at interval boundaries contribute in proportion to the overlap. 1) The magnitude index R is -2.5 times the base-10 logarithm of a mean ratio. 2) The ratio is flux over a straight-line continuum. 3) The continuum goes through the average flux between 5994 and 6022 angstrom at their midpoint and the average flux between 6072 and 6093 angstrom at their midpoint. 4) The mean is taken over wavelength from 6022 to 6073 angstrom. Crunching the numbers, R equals 0.03 mag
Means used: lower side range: 19.6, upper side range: 19.1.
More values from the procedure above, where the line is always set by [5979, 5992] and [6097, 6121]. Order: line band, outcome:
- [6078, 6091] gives 0.015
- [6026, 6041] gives 0.052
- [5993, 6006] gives 0.018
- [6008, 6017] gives -0.023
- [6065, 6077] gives 0.003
